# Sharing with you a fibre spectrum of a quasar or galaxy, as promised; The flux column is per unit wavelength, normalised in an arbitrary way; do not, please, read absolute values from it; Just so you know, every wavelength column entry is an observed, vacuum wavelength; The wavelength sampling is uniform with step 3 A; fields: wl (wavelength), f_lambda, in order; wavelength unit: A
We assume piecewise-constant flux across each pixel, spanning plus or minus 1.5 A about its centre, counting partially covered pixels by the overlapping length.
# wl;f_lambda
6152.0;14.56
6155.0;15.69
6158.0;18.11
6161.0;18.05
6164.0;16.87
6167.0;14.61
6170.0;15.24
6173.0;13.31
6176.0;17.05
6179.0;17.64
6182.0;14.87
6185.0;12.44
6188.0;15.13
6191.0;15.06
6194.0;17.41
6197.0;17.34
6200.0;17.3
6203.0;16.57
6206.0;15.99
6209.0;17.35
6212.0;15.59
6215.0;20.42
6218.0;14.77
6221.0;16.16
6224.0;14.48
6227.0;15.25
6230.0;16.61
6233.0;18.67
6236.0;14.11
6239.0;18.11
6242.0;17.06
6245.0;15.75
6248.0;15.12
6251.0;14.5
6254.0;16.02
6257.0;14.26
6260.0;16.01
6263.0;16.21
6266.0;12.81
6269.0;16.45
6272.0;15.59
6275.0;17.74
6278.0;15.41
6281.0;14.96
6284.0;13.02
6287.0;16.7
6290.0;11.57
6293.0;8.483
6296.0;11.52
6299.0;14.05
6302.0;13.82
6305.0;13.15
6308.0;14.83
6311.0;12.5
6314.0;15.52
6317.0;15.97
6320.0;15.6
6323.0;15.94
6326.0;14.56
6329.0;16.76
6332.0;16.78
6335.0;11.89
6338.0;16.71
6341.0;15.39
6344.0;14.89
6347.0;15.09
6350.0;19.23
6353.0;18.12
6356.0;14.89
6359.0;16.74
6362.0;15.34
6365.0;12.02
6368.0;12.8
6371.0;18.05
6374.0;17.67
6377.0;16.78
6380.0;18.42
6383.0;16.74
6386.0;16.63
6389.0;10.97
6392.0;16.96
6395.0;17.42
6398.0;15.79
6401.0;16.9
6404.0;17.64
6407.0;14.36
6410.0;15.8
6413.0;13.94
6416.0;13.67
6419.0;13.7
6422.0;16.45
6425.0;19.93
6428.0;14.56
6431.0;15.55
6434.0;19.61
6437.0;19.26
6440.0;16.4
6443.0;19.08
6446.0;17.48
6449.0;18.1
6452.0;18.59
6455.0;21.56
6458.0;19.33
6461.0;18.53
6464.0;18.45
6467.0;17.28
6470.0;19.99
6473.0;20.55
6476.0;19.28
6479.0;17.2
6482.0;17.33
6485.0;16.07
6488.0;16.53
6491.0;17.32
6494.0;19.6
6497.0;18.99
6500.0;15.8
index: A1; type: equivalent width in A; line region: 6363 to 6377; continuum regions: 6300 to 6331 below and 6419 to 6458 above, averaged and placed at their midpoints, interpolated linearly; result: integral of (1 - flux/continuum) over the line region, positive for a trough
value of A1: 0.8 A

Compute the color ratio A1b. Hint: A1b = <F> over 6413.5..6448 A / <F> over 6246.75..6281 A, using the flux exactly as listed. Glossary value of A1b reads 1.1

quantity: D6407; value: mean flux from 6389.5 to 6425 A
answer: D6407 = 15.7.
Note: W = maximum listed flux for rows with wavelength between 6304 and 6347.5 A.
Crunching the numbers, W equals 16.78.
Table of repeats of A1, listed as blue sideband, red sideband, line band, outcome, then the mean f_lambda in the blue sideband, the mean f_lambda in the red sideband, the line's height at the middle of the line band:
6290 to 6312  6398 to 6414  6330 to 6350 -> -2.49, 12.6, 15.8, 13.8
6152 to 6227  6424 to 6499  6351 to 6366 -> 1.51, 16.1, 18.2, 17.4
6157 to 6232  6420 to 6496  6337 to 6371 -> 3.31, 16.1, 18.1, 17.4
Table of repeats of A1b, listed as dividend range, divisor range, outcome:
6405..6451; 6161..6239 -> 1.03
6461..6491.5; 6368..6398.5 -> 1.10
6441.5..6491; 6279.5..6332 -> 1.30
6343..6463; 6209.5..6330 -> 1.10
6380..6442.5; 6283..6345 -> 1.14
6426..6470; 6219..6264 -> 1.15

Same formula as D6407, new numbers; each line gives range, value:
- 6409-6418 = 14.4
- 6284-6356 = 14.7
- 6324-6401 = 15.9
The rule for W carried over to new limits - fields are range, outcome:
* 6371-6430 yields 19.93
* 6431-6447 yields 19.61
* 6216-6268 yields 18.67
